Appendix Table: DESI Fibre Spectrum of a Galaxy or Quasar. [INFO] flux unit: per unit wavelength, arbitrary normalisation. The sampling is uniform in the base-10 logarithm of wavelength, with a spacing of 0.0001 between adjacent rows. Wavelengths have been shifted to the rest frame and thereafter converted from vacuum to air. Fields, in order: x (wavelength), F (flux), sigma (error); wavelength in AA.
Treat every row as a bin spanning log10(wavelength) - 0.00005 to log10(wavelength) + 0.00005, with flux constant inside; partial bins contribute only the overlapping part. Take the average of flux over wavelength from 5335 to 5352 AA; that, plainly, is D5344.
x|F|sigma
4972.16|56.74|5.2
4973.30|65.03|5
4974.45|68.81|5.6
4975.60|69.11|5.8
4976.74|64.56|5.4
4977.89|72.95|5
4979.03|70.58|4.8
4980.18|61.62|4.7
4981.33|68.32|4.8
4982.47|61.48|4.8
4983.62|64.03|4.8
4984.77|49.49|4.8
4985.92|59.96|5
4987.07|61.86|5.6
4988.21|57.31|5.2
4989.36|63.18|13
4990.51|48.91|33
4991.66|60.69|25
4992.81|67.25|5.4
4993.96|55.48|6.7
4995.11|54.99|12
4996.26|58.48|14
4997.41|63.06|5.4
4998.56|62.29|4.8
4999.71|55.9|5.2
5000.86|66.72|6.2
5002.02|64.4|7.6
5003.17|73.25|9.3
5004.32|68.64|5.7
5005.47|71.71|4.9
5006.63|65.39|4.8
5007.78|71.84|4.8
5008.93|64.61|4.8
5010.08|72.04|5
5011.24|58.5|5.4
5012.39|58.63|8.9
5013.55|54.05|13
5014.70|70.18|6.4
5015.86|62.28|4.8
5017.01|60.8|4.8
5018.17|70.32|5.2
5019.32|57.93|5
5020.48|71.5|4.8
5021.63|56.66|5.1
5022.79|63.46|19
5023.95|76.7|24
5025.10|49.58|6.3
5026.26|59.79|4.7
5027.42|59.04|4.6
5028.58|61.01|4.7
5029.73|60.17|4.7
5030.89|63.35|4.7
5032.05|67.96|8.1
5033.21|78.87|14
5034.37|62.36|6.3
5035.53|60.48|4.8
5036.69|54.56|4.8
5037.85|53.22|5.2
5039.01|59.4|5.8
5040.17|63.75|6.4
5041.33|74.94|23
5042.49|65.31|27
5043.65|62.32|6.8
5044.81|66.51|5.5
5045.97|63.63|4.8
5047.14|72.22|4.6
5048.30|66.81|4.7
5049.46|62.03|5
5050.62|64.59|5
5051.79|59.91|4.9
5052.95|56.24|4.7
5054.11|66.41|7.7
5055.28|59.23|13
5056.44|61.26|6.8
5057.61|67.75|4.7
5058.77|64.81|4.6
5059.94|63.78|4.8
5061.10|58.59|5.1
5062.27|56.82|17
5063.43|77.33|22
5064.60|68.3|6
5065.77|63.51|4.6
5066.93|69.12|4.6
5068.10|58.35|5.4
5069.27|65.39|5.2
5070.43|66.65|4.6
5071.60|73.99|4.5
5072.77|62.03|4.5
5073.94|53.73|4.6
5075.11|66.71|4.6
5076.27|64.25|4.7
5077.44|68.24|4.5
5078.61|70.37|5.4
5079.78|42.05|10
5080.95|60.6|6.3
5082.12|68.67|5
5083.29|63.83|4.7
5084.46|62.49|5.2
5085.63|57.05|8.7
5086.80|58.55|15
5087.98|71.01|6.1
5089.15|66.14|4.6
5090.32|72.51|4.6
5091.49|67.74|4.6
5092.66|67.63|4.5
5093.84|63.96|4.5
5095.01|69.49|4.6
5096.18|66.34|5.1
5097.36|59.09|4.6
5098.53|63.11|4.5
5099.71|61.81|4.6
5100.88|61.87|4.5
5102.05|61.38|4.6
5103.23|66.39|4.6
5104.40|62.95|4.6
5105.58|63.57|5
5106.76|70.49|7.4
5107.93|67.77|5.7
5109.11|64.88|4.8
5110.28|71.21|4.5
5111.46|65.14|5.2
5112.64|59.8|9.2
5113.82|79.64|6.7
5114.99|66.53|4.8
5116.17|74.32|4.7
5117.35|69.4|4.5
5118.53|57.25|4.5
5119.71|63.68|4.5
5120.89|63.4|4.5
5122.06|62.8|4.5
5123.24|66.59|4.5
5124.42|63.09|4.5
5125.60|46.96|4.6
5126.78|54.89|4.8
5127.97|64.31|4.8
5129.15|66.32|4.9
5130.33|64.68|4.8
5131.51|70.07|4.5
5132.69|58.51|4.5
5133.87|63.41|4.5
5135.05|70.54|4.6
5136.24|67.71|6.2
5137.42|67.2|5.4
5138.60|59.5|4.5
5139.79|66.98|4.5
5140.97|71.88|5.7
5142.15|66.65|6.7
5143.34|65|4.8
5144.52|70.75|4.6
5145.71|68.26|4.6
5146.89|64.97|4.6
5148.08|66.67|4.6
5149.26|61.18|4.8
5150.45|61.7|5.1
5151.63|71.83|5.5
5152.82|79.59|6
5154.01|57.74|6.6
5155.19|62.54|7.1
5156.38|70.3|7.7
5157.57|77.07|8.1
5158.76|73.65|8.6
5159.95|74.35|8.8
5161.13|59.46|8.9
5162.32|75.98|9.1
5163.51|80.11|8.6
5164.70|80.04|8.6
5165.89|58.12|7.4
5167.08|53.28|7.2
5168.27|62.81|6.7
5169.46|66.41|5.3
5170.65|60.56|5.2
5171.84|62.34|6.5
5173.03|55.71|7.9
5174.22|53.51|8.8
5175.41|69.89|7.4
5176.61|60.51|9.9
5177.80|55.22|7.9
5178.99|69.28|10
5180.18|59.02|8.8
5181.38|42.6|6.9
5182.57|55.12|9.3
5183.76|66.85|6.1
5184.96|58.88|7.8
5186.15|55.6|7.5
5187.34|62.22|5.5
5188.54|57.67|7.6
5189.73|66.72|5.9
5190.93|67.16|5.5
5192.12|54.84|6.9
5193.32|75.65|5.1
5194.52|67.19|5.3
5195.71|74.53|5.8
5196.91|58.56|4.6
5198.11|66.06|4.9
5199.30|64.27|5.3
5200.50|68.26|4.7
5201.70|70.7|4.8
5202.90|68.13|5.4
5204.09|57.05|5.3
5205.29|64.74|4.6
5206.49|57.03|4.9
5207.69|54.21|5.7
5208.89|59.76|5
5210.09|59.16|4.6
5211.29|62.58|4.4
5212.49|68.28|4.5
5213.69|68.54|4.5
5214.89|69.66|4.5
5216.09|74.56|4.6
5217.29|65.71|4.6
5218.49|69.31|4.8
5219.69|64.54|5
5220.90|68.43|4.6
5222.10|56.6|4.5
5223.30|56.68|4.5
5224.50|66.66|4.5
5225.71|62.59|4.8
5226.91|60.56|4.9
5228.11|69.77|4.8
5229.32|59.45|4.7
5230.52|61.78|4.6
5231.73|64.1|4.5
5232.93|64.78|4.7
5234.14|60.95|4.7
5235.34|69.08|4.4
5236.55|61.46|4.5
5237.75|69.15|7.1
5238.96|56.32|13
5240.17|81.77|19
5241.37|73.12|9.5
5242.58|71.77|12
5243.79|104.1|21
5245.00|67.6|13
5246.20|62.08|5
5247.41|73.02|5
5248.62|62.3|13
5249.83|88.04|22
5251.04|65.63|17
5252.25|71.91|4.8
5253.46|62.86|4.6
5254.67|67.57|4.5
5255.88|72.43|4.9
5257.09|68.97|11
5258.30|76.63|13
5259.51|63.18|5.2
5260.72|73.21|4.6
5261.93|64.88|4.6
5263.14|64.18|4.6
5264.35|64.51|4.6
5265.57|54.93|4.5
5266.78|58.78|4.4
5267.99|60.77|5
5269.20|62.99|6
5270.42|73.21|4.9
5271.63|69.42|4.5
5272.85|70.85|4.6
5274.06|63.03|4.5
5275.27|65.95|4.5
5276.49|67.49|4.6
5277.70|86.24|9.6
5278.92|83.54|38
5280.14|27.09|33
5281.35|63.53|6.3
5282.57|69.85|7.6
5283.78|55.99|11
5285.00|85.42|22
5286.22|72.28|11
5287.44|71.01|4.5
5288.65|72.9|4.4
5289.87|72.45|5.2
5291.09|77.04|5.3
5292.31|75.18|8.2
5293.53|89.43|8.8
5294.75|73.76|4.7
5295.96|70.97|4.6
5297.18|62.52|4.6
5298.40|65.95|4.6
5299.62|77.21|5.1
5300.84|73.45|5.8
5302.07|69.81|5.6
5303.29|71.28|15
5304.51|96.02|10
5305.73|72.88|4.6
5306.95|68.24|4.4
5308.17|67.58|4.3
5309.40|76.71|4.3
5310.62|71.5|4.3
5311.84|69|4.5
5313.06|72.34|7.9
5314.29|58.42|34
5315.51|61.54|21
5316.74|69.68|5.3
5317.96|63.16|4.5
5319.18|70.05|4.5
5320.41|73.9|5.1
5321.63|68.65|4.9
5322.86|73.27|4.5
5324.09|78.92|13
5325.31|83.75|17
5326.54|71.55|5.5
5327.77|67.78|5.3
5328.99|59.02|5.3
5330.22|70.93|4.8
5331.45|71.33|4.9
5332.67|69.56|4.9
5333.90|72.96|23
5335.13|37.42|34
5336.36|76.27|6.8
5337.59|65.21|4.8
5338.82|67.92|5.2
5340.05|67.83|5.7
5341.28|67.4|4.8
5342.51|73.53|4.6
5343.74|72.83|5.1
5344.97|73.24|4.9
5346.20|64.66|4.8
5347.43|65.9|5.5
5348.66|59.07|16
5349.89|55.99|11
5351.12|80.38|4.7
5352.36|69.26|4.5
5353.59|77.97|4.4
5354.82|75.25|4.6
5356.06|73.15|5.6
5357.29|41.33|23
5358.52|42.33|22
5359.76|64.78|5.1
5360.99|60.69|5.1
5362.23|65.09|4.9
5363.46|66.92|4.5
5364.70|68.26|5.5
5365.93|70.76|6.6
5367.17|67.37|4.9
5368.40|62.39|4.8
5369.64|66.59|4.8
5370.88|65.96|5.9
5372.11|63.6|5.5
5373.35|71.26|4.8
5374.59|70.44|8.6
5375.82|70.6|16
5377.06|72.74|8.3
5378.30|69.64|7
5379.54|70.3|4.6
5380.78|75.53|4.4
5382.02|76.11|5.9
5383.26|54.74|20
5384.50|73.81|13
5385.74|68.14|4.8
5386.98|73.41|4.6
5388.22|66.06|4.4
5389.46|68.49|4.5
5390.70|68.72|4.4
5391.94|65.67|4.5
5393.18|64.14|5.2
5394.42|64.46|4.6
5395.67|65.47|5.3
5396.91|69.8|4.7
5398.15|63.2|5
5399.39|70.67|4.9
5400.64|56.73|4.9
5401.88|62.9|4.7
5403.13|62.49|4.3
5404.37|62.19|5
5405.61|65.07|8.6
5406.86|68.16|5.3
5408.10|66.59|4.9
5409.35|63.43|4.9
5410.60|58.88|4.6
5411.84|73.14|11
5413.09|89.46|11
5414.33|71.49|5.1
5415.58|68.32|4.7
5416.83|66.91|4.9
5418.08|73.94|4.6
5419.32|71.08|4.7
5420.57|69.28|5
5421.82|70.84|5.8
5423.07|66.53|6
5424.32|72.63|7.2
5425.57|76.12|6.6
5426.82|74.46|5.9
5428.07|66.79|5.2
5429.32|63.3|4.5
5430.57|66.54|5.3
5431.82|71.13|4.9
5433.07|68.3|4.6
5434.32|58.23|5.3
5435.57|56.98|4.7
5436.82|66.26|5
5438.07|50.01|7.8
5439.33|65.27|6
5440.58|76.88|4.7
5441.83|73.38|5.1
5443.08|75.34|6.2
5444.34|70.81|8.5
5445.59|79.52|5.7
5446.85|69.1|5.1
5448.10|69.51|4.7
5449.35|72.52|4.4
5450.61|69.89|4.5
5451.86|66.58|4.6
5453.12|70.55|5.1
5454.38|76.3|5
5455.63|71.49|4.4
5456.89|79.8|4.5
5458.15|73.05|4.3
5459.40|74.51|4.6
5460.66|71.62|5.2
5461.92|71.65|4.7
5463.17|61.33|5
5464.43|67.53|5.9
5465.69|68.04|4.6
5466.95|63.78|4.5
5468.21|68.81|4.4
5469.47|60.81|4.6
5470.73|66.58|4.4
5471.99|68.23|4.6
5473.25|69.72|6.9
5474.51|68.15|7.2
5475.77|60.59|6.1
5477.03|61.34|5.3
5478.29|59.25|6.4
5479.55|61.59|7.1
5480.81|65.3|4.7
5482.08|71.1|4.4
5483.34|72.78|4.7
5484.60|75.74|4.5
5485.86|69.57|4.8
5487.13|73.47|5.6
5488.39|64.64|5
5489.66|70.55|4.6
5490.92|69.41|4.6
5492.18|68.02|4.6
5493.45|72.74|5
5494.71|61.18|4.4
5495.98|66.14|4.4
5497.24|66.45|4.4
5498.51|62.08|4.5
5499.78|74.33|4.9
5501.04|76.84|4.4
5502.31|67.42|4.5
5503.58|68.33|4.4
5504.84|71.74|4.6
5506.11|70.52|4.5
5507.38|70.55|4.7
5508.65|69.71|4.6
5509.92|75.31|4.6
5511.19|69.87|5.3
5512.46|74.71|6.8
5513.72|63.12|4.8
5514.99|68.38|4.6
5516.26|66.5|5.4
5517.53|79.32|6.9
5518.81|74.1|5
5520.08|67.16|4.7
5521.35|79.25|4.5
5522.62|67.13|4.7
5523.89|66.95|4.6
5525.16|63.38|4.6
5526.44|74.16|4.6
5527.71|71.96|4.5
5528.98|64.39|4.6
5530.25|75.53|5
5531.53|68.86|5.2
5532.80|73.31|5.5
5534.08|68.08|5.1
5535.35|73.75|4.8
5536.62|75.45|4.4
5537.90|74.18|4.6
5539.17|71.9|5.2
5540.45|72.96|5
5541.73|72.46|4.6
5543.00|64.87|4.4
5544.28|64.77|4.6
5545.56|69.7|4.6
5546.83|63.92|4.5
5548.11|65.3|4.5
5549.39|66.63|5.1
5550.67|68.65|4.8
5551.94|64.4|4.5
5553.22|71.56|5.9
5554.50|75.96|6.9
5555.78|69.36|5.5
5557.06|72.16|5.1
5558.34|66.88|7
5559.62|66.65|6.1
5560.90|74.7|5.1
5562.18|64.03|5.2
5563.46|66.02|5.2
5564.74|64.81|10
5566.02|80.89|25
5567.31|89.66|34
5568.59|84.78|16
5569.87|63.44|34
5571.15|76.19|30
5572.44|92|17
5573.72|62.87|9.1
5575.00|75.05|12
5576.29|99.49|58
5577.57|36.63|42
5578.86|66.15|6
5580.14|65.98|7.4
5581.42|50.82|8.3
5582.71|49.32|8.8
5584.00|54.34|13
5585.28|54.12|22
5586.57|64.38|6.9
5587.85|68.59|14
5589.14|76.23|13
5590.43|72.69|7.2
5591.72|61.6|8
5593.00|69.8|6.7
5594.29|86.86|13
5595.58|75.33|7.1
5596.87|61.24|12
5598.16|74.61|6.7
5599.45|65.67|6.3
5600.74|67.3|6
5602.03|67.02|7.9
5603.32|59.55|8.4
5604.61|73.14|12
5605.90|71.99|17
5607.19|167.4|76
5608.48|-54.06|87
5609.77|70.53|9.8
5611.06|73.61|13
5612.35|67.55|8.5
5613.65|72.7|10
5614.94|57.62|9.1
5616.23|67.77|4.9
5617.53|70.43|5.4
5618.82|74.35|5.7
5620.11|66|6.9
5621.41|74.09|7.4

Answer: 67.1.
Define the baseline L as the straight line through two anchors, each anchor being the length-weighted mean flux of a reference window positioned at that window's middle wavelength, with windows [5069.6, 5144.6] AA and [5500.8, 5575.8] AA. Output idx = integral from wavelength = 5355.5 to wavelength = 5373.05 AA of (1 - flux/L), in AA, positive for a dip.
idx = 1.4 AA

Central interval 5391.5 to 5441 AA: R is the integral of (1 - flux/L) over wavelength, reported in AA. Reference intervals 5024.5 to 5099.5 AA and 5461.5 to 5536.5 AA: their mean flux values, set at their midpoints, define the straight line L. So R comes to 0.6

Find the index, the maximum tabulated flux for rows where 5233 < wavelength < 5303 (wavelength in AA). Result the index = 104.1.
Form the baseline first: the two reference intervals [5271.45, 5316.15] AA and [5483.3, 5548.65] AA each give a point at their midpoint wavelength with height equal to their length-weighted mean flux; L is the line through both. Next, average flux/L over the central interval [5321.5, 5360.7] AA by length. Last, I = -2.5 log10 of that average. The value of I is 0.05 mag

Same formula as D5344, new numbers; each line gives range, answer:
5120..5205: 64.5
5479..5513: 69.6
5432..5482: 68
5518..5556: 70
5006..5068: 63.7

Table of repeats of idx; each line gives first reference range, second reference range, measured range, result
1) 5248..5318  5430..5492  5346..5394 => 1.5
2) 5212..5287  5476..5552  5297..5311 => -1.1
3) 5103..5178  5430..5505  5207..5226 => 0.6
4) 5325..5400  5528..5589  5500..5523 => -0.8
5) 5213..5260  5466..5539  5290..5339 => -1.8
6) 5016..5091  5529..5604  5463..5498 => 0.7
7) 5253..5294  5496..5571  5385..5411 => 1.4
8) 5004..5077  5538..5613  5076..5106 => 0.3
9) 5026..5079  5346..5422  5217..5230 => 0.4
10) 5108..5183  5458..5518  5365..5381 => -0.4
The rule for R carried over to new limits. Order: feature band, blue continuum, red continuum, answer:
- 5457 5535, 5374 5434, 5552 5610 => -0.5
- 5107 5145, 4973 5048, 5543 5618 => -0.6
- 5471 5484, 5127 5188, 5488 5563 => 0.6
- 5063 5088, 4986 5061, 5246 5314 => 0.2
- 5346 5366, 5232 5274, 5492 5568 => 1.3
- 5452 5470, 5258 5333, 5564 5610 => -0.2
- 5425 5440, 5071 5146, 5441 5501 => 0.7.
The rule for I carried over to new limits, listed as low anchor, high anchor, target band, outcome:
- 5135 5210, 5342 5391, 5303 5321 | -0.07 mag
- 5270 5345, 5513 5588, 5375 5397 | 0.02 mag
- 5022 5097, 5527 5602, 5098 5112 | -0.01 mag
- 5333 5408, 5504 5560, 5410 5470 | -0.02 mag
